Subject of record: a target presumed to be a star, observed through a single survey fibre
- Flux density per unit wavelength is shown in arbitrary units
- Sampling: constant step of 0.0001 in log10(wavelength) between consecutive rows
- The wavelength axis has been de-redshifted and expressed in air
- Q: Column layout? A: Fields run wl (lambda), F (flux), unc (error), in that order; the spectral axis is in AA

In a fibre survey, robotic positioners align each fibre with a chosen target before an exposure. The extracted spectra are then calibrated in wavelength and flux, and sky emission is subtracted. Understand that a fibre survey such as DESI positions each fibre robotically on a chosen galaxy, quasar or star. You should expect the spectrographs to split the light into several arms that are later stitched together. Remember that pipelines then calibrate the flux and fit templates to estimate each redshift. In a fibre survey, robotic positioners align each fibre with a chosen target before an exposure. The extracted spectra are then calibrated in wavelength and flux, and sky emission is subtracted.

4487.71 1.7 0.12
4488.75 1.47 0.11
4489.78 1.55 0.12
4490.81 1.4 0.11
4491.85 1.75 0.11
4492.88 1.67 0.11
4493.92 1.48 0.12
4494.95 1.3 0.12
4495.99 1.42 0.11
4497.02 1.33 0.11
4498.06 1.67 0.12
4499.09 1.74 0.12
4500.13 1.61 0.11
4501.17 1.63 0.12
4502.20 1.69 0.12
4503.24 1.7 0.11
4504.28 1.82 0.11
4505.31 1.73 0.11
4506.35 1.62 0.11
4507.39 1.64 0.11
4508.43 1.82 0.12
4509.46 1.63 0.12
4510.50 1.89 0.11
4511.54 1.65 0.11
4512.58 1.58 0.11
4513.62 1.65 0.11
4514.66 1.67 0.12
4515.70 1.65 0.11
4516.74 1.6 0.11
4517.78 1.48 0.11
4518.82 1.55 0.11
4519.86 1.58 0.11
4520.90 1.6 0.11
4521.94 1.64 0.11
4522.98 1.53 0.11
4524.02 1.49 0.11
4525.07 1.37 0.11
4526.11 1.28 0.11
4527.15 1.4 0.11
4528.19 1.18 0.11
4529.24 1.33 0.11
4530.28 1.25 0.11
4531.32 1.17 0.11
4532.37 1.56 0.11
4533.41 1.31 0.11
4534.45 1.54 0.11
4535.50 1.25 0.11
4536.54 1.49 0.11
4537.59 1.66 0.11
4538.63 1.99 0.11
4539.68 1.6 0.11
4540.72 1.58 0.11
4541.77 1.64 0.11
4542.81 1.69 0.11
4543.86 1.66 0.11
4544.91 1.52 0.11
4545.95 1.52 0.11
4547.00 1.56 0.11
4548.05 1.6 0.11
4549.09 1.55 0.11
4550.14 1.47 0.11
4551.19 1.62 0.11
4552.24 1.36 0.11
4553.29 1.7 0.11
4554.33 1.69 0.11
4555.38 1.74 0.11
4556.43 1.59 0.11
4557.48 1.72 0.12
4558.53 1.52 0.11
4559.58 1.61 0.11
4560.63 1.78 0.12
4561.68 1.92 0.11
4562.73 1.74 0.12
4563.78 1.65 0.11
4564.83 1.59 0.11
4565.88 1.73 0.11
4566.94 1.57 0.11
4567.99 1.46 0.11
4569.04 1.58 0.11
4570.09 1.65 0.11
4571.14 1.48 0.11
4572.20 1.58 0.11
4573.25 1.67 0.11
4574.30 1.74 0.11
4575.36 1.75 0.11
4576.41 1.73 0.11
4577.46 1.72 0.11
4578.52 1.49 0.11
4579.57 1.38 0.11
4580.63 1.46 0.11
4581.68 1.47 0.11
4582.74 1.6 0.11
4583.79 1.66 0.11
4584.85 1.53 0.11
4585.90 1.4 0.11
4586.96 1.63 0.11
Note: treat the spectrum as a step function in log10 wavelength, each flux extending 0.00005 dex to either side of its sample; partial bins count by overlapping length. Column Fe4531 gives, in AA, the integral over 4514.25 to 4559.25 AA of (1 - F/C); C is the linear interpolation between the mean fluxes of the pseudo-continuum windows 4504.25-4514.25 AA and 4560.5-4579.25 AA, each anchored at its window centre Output 3.86 AA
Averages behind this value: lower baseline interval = 1.7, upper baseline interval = 1.65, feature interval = 1.53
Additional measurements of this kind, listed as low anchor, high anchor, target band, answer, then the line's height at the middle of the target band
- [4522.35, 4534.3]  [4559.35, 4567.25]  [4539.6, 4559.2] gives -0.4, 1.57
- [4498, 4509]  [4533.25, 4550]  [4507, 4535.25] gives 2.2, 1.64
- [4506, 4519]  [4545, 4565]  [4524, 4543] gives 2.1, 1.64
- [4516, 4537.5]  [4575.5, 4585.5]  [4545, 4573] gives -1.8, 1.51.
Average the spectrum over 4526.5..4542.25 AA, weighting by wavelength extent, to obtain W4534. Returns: 1.46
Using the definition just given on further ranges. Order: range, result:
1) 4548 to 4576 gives 1.63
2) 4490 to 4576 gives 1.58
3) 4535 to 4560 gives 1.6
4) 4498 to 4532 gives 1.57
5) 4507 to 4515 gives 1.69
